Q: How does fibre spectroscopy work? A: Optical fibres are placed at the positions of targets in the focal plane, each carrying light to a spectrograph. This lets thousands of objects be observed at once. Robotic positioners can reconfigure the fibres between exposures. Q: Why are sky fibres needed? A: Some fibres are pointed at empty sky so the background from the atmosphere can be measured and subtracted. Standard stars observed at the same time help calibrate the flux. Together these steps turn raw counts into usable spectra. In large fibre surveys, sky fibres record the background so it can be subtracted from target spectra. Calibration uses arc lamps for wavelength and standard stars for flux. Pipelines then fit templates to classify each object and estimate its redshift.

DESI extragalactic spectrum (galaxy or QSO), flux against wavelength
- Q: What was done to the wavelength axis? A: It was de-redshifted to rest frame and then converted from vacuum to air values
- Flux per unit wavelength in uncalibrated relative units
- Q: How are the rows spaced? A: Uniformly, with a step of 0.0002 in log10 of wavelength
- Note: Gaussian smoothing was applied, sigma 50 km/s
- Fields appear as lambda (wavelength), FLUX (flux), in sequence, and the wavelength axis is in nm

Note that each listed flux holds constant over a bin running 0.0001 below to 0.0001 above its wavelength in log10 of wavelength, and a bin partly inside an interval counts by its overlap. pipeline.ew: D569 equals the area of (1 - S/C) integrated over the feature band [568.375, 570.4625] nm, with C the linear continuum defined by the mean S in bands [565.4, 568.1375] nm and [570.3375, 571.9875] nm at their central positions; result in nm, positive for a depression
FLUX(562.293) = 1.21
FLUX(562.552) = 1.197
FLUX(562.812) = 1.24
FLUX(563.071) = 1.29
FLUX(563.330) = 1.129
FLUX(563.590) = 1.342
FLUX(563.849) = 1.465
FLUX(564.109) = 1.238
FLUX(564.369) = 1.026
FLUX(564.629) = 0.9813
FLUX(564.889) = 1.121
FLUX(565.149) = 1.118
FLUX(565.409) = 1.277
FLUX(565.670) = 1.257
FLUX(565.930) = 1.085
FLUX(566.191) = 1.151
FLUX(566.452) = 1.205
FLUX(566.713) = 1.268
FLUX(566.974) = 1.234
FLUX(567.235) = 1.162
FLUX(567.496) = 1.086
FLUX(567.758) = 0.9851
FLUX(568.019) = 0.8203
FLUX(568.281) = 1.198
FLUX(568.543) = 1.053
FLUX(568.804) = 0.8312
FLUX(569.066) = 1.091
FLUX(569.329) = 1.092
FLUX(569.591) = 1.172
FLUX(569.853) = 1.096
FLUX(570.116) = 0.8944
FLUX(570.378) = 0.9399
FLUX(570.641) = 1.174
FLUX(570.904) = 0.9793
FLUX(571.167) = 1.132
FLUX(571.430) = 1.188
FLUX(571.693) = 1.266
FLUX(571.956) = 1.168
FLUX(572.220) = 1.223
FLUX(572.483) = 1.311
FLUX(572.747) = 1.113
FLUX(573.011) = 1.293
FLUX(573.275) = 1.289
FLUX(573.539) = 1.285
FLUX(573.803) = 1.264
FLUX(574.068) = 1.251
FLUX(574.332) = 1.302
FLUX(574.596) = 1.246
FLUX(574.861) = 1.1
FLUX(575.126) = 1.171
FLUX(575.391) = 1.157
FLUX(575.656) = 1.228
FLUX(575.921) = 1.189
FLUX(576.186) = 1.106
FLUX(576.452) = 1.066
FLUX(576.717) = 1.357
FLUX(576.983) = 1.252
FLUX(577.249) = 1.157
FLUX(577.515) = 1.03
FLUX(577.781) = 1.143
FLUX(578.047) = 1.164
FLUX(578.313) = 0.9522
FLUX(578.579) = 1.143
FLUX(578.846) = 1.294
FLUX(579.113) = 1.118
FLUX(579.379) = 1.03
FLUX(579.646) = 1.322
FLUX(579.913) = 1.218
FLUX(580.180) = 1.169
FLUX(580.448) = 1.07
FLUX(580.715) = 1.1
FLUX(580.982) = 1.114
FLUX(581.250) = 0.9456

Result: 0.19 nm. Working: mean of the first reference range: 1.13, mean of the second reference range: 1.13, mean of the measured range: 1.03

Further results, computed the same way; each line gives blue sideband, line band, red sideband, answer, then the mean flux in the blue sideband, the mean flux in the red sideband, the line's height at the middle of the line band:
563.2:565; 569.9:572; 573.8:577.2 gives 0.19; 1.19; 1.2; 1.2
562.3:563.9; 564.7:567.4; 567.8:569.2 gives -0.16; 1.26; 0.998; 1.12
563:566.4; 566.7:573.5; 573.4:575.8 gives 0.51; 1.19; 1.22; 1.21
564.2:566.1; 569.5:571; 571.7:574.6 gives 0.21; 1.13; 1.25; 1.21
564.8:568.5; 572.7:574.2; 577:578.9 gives -0.17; 1.14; 1.13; 1.13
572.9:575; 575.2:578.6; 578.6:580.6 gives 0.17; 1.25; 1.17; 1.21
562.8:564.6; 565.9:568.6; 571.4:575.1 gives 0.26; 1.23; 1.24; 1.23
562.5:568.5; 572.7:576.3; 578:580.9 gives -0.21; 1.17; 1.14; 1.15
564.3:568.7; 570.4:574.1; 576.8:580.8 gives -0.22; 1.12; 1.15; 1.13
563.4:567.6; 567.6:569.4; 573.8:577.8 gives 0.27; 1.19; 1.19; 1.19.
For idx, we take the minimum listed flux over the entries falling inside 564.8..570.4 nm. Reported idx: 0.8203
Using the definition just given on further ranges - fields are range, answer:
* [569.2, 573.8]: 0.8944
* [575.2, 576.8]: 1.066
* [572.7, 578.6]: 0.9522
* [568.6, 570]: 0.8312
